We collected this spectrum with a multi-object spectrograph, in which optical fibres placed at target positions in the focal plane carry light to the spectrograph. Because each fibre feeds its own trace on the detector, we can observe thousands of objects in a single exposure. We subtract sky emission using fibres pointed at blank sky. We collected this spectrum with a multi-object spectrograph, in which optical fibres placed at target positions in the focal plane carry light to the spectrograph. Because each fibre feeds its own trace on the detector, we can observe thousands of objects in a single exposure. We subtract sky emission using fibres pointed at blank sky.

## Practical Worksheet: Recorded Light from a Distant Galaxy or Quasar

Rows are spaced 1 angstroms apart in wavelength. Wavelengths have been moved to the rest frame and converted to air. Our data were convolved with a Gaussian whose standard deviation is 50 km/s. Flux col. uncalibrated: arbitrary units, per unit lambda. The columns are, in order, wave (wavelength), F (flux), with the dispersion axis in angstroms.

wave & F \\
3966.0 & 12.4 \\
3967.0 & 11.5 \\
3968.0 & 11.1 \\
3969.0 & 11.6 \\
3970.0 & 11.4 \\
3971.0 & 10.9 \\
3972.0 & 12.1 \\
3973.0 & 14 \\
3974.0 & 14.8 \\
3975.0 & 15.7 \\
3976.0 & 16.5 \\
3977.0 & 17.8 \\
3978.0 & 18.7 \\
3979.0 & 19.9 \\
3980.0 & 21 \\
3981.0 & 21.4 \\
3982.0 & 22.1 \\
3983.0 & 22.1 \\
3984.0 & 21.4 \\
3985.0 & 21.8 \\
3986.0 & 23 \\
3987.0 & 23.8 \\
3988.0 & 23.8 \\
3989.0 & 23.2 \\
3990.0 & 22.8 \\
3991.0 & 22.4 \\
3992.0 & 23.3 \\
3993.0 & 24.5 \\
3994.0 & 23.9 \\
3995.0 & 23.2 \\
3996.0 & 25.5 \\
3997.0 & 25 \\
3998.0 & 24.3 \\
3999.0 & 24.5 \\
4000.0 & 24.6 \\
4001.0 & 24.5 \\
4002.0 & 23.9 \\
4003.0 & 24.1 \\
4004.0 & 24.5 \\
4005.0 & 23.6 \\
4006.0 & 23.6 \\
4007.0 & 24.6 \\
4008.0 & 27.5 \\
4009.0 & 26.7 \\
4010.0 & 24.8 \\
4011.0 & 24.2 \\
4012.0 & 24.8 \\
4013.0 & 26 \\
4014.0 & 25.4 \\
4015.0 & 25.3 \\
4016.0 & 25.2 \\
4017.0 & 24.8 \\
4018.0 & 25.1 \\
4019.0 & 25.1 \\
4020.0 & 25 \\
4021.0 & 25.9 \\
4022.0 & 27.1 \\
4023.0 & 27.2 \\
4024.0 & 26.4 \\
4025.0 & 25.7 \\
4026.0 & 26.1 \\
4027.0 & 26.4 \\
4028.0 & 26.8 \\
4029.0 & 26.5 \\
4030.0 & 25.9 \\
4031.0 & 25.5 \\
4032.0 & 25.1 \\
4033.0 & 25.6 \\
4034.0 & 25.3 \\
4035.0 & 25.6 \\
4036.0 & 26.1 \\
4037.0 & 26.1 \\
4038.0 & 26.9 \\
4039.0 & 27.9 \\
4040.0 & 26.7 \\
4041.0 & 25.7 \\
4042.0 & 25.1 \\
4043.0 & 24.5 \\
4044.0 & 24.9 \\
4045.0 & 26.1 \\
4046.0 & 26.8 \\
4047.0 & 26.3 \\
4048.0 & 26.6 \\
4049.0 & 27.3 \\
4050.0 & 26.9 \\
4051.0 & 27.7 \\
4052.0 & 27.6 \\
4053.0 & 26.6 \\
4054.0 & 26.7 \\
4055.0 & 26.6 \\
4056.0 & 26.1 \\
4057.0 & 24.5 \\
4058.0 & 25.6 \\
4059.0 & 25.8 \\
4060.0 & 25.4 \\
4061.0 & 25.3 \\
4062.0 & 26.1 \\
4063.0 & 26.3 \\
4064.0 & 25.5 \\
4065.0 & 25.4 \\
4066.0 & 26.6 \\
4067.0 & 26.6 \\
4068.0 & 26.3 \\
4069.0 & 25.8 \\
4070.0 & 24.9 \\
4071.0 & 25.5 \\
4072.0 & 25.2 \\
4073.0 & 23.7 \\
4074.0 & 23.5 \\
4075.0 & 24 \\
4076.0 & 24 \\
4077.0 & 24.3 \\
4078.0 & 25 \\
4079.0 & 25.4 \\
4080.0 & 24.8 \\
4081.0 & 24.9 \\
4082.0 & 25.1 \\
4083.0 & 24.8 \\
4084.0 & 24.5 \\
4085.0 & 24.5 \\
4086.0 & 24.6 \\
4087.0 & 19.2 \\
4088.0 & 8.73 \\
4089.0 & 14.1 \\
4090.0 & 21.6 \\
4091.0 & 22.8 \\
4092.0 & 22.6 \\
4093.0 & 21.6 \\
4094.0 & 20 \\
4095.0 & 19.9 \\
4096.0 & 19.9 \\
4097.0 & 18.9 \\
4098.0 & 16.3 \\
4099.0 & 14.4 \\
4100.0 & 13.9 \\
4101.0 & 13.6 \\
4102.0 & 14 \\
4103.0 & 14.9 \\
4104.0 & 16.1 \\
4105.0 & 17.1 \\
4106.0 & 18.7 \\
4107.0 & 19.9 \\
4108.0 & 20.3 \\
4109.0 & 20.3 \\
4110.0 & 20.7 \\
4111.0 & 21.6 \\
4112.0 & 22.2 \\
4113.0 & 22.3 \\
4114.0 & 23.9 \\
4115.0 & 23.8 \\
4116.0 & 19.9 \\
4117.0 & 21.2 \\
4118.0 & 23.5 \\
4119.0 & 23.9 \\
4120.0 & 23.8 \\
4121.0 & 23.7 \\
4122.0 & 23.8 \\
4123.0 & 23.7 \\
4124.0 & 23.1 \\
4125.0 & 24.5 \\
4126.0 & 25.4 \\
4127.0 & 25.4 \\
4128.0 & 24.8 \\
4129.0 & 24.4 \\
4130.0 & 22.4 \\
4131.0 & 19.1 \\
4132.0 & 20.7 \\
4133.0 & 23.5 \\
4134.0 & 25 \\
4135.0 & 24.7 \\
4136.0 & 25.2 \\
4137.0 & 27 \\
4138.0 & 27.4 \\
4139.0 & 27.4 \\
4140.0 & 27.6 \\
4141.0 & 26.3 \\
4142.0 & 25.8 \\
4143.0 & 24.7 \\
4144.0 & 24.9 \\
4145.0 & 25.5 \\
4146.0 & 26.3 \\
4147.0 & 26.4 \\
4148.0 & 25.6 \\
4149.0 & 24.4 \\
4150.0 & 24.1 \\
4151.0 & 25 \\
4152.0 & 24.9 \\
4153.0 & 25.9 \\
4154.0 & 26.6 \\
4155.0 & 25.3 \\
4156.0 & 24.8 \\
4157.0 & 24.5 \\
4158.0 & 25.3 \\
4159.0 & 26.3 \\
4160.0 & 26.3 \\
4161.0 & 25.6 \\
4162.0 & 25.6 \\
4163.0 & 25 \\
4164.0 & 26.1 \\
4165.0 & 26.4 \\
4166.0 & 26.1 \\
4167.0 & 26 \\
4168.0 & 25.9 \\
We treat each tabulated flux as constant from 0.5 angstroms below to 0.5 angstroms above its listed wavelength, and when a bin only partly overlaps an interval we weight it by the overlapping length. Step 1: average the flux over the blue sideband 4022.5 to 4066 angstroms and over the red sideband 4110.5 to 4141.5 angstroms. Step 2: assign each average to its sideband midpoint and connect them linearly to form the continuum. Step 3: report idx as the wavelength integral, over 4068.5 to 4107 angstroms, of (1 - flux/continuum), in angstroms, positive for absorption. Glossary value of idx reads 6.4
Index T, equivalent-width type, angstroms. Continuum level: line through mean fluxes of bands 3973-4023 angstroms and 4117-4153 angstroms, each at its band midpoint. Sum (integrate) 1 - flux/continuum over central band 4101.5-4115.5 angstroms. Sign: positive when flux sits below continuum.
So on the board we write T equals 2.7 angstroms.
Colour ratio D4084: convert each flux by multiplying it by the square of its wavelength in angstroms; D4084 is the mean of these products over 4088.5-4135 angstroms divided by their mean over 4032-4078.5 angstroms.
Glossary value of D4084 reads 0.83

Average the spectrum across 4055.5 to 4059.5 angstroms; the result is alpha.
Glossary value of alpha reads 25.5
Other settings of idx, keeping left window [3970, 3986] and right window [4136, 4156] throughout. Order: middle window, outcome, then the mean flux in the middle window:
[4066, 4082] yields -1.82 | 25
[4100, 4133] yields 4.34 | 21.3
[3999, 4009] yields -2.85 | 24.6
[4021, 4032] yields -3.30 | 26.3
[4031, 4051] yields -4.98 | 26.1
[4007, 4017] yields -3.03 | 25.5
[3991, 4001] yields -2.88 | 24.2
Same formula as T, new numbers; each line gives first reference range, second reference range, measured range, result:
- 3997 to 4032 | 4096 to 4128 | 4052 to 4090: -3.0 angstroms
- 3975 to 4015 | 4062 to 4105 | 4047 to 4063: -2.9 angstroms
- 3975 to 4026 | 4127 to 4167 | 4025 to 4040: -1.3 angstroms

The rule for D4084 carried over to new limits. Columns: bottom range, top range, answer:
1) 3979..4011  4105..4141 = 1.05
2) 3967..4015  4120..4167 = 1.26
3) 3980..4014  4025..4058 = 1.12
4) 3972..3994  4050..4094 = 1.24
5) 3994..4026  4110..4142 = 1.01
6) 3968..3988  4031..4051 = 1.51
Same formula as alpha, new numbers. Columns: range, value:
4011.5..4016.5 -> 25.3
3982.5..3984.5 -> 21.8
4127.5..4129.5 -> 24.6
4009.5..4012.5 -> 24.6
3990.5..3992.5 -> 22.9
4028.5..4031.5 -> 26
